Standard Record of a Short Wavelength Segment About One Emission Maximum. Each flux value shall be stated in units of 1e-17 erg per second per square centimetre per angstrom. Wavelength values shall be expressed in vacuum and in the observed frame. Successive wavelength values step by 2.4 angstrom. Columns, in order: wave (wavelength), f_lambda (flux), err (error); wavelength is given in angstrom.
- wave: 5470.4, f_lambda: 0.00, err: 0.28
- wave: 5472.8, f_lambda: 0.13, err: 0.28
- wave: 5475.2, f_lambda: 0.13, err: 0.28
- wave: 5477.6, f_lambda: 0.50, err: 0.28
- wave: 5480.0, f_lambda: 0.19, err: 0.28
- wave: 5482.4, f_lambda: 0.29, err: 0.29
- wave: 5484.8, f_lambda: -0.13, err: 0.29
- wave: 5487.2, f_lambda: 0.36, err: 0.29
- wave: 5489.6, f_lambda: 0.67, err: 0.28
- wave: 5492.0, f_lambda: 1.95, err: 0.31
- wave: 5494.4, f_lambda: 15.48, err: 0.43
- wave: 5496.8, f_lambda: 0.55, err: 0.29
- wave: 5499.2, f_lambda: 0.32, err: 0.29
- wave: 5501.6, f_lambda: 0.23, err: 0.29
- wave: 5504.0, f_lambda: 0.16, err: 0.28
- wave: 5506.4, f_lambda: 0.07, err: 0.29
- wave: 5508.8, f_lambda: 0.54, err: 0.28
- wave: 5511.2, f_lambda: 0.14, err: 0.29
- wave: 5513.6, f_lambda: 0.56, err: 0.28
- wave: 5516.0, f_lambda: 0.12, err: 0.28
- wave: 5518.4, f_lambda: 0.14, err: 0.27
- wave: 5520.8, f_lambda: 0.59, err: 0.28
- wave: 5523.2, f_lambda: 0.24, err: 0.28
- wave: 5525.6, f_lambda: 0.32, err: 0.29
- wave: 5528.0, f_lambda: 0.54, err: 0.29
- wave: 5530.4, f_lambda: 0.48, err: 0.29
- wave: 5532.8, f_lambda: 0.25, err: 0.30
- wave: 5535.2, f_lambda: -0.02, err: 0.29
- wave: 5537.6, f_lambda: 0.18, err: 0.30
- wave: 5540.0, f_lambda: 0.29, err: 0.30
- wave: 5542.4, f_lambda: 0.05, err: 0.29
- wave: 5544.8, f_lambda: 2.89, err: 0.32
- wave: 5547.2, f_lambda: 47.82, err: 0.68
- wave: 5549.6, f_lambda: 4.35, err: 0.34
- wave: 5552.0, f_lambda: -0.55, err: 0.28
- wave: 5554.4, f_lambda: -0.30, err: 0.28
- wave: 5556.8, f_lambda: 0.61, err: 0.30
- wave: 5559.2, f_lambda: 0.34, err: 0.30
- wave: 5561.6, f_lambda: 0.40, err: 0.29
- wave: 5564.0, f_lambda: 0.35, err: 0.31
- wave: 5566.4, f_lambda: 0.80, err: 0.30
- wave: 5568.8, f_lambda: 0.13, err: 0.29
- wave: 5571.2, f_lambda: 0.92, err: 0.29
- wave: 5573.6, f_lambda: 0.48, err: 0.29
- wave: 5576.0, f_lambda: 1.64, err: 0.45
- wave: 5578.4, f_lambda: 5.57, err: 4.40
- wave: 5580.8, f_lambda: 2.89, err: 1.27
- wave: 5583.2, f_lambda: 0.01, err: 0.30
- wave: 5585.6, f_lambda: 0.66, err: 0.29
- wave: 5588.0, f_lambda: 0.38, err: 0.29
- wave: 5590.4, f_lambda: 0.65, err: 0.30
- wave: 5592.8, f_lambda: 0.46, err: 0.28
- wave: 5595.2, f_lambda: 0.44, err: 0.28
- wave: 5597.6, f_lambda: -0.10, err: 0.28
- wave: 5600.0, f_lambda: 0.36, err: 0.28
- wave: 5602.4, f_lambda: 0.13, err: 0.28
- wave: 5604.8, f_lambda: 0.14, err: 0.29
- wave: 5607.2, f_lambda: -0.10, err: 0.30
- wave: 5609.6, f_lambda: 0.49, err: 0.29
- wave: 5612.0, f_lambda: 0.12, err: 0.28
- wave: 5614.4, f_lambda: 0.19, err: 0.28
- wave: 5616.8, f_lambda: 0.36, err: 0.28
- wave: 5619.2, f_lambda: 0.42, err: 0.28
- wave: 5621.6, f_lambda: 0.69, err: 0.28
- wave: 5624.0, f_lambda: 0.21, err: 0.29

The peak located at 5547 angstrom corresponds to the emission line [O III]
